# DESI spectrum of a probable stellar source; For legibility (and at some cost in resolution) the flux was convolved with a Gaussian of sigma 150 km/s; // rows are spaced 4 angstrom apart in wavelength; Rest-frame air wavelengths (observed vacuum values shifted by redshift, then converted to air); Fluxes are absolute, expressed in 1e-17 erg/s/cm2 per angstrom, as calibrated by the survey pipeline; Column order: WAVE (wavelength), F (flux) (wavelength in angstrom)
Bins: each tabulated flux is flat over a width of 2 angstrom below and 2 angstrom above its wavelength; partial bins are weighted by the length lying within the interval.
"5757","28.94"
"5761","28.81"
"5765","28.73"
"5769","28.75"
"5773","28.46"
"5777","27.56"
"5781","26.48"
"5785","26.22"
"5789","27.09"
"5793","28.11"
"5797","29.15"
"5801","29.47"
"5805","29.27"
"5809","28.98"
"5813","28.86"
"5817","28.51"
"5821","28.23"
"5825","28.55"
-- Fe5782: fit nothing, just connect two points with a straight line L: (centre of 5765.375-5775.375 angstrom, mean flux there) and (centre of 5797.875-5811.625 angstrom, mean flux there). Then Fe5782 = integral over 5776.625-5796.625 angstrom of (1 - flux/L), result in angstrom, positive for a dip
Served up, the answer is 1.15 angstrom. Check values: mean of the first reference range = 28.6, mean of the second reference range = 29.2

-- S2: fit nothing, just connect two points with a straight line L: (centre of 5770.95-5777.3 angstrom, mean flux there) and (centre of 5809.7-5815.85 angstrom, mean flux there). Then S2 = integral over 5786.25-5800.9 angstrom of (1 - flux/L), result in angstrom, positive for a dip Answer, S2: 0.2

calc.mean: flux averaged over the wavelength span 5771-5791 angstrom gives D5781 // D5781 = 27.2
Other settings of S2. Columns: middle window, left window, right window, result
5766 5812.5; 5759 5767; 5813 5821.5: 0.8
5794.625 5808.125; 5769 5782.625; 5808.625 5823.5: -0.5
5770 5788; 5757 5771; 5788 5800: 0.8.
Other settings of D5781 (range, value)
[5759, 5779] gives 28.5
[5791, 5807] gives 29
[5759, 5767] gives 28.8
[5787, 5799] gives 28.1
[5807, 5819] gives 28.8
